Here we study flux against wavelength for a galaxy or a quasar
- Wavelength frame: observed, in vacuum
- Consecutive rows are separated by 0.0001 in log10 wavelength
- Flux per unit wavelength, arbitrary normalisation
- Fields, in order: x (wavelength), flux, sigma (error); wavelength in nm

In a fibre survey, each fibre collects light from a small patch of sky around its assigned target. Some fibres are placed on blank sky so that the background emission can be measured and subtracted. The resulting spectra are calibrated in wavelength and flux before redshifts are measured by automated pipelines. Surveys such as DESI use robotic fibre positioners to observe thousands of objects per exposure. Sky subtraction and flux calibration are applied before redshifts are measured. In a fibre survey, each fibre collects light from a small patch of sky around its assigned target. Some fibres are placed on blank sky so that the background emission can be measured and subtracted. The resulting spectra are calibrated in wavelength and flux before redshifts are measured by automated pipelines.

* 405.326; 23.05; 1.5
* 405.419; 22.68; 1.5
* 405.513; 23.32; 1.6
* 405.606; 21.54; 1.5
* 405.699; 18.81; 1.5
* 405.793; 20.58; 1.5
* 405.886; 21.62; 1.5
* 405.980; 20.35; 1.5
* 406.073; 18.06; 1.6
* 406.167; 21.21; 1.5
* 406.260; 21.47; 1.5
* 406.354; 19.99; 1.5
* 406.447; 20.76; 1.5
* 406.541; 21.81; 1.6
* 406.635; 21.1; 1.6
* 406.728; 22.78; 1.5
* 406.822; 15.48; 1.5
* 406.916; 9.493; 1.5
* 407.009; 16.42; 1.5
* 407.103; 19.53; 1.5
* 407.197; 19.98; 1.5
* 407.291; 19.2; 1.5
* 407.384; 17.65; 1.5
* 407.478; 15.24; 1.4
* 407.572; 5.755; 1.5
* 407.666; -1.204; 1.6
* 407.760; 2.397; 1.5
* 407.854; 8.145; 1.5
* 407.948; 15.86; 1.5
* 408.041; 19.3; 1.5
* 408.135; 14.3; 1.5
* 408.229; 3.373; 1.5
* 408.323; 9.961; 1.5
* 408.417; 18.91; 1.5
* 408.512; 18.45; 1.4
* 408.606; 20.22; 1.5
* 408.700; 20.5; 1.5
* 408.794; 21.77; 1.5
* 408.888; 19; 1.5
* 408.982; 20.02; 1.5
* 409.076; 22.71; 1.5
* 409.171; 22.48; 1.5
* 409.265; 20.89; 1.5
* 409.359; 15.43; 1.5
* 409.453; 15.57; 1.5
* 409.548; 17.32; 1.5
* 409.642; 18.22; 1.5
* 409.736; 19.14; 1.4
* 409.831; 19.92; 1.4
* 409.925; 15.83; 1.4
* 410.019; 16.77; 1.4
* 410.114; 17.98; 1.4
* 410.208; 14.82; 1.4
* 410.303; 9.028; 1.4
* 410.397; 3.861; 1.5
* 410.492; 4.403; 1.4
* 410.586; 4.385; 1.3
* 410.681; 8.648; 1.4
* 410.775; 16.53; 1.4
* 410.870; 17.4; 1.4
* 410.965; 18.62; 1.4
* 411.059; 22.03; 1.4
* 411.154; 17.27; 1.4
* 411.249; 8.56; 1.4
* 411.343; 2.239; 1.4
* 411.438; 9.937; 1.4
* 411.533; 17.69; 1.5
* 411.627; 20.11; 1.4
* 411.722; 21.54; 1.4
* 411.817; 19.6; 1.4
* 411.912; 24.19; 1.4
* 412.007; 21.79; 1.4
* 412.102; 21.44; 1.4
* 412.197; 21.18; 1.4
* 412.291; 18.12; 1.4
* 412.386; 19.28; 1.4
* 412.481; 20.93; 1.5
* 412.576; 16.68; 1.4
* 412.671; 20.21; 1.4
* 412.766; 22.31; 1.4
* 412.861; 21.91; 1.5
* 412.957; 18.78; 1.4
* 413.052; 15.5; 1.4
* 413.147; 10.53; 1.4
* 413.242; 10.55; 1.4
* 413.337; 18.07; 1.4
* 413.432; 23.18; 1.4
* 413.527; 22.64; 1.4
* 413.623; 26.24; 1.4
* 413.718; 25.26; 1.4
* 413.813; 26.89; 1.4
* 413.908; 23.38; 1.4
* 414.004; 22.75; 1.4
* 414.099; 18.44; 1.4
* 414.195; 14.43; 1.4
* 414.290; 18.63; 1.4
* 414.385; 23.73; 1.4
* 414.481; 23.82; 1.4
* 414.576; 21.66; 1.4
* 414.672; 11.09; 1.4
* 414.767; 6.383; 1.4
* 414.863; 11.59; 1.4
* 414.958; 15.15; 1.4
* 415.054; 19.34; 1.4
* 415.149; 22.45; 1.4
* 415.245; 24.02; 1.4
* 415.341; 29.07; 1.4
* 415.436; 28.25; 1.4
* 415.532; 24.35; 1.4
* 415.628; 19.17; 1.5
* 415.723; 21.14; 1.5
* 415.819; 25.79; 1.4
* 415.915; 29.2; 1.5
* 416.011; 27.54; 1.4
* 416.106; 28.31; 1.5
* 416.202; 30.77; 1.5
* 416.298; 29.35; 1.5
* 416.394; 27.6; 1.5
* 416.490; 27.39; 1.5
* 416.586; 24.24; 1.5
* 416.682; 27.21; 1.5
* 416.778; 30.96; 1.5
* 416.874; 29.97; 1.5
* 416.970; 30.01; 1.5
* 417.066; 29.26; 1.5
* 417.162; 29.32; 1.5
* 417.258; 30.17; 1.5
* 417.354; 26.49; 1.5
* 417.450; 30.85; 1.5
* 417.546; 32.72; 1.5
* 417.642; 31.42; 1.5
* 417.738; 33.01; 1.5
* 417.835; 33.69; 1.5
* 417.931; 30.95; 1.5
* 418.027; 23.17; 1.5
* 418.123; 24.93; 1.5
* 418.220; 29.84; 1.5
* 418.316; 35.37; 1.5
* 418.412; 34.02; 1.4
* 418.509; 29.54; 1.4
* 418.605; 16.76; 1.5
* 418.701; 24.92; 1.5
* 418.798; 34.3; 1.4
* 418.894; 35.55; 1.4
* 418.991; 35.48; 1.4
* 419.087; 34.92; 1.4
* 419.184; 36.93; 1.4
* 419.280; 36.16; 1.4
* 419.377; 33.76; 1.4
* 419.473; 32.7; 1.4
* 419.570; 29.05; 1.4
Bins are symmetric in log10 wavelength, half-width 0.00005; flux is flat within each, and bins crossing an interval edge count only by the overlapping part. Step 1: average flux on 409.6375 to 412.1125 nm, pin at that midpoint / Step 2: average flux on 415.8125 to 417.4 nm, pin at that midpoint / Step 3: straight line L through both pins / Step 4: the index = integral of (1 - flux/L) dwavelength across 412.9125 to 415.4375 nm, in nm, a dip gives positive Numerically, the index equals 0.36 nm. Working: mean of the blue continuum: 15.1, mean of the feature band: 19.5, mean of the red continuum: 28.5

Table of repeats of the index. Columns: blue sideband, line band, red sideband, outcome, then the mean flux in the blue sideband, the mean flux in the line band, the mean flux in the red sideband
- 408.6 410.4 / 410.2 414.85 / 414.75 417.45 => 0.91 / 17.9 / 17.3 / 25.5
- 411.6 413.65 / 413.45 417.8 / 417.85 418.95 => 0.01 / 19.7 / 24.7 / 29.2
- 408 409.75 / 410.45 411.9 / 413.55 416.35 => 0.40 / 17.7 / 14.2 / 22.4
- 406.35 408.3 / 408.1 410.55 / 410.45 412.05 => -0.23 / 14.5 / 16.1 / 15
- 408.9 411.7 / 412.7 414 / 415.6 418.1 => 0.06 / 15.2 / 20.5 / 28.5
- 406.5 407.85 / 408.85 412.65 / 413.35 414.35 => 0.39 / 14.4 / 16.6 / 22.1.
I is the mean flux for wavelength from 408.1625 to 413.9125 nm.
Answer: 17.3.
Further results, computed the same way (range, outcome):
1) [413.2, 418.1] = 24.6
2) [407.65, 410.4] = 15.7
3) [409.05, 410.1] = 18.5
